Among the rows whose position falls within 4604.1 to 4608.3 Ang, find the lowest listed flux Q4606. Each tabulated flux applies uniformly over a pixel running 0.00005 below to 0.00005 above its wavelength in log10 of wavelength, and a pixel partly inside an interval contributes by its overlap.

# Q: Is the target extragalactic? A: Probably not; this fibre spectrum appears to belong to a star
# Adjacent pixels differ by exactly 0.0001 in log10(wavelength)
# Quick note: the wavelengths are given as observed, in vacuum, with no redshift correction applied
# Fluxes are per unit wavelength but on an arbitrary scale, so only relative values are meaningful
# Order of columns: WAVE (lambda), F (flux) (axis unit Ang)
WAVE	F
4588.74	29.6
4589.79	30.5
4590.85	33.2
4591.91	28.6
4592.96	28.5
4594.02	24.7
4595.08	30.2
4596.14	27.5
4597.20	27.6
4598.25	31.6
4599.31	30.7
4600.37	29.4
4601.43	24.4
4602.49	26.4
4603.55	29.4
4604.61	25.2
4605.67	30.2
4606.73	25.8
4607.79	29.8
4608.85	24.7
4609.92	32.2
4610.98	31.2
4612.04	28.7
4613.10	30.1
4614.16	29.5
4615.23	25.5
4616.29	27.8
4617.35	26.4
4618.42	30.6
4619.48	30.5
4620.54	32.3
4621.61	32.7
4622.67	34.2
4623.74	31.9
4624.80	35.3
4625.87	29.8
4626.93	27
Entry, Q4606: 25.2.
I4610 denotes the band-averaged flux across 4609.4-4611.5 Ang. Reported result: 31.7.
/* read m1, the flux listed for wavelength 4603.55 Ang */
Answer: 29.4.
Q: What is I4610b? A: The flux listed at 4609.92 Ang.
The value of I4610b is 32.2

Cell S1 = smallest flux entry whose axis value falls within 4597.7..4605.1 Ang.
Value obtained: 24.4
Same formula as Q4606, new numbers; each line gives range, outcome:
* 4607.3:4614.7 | 24.7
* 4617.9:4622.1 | 30.5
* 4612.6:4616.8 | 25.5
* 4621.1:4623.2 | 32.7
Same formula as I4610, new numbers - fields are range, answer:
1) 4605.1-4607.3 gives 28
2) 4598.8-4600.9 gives 30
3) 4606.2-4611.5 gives 28.7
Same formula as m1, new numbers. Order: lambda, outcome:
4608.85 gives 24.7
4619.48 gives 30.5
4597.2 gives 27.6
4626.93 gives 27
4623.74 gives 31.9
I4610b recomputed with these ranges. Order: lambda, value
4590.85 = 33.2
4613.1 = 30.1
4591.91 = 28.6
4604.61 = 25.2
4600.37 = 29.4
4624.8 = 35.3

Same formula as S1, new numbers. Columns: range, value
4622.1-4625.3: 31.9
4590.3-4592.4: 28.6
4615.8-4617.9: 26.4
